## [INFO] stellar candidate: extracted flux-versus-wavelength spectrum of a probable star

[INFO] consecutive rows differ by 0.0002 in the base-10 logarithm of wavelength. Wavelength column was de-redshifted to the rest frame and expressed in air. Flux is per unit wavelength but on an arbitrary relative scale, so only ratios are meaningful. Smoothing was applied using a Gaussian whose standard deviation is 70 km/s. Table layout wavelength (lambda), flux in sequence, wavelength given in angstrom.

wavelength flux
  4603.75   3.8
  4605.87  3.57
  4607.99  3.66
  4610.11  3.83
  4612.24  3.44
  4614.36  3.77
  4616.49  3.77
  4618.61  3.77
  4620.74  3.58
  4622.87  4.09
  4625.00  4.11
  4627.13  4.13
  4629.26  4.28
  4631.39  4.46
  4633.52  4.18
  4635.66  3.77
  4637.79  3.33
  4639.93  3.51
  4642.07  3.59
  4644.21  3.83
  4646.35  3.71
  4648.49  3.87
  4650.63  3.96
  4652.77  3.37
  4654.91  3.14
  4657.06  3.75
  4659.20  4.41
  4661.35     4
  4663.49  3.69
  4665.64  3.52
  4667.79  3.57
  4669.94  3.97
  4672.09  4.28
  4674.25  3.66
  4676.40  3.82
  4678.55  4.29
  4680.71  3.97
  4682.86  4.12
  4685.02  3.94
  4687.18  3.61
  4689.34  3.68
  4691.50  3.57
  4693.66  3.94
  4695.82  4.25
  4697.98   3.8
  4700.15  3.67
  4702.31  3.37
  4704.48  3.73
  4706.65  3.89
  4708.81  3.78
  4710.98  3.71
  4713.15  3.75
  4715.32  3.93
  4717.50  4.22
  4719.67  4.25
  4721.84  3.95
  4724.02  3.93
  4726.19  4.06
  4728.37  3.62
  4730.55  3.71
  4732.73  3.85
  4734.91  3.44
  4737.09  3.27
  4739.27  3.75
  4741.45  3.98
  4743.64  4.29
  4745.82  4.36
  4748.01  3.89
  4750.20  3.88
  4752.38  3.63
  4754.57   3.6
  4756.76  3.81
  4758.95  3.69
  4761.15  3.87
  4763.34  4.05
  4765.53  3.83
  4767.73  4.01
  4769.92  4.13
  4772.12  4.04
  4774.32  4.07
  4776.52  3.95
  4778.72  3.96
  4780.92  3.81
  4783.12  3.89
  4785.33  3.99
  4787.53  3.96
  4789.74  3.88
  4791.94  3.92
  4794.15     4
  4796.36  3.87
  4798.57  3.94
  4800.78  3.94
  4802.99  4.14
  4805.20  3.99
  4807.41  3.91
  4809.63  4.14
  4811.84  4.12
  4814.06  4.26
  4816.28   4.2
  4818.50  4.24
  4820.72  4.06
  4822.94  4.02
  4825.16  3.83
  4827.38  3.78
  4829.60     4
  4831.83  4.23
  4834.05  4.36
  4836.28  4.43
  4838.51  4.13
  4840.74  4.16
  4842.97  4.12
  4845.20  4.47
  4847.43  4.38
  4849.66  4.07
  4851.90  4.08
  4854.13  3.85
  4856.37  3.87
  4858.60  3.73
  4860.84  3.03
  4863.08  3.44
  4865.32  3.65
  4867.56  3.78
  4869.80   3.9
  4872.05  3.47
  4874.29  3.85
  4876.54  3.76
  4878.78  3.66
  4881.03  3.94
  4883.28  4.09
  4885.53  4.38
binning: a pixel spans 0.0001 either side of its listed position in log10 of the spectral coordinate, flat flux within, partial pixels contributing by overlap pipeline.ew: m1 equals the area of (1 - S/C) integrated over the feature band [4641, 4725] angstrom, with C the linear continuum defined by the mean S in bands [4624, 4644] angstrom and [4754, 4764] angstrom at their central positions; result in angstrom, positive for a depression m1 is 0.9 angstrom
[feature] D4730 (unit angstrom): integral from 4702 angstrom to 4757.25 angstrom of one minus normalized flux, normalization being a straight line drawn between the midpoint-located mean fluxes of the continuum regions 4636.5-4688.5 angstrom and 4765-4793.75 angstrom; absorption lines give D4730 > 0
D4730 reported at 0.7 angstrom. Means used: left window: 3.79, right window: 3.96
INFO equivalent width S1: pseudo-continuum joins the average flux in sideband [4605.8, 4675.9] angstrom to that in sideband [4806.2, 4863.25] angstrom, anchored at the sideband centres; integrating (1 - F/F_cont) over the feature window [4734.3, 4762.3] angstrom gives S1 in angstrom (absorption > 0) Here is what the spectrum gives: 0.9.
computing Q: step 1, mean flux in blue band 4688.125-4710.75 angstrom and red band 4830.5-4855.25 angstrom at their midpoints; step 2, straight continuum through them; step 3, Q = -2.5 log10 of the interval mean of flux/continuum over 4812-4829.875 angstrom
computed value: 0.02 mag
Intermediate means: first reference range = 3.77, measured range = 4.05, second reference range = 4.2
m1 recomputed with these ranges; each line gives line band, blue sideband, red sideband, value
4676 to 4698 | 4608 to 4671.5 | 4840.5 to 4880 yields -0.58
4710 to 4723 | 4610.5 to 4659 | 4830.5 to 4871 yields -0.34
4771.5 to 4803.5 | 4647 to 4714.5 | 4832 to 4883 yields -0.62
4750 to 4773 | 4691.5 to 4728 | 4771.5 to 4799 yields 0.33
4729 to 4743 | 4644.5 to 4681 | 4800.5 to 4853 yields 0.97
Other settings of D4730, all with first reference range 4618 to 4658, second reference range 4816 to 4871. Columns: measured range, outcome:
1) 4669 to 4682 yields -0.5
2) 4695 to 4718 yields 0.3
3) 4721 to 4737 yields 0.5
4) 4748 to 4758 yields 0.4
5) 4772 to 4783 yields -0.1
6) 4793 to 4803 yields 0.0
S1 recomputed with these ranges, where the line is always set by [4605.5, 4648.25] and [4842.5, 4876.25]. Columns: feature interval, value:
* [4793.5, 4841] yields -3.0 angstrom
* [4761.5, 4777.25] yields -0.7 angstrom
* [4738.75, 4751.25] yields -0.7 angstrom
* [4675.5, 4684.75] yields -0.5 angstrom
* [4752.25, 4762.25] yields 0.3 angstrom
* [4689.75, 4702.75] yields 0.2 angstrom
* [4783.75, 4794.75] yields -0.3 angstrom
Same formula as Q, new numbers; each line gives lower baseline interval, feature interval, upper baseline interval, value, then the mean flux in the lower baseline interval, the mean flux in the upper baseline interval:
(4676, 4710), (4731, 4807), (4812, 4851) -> 0.03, 3.84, 4.16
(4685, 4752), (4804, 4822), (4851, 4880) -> -0.10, 3.84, 3.7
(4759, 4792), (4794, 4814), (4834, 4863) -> -0.01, 3.95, 4.02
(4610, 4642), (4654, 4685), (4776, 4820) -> 0.01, 3.86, 4.01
